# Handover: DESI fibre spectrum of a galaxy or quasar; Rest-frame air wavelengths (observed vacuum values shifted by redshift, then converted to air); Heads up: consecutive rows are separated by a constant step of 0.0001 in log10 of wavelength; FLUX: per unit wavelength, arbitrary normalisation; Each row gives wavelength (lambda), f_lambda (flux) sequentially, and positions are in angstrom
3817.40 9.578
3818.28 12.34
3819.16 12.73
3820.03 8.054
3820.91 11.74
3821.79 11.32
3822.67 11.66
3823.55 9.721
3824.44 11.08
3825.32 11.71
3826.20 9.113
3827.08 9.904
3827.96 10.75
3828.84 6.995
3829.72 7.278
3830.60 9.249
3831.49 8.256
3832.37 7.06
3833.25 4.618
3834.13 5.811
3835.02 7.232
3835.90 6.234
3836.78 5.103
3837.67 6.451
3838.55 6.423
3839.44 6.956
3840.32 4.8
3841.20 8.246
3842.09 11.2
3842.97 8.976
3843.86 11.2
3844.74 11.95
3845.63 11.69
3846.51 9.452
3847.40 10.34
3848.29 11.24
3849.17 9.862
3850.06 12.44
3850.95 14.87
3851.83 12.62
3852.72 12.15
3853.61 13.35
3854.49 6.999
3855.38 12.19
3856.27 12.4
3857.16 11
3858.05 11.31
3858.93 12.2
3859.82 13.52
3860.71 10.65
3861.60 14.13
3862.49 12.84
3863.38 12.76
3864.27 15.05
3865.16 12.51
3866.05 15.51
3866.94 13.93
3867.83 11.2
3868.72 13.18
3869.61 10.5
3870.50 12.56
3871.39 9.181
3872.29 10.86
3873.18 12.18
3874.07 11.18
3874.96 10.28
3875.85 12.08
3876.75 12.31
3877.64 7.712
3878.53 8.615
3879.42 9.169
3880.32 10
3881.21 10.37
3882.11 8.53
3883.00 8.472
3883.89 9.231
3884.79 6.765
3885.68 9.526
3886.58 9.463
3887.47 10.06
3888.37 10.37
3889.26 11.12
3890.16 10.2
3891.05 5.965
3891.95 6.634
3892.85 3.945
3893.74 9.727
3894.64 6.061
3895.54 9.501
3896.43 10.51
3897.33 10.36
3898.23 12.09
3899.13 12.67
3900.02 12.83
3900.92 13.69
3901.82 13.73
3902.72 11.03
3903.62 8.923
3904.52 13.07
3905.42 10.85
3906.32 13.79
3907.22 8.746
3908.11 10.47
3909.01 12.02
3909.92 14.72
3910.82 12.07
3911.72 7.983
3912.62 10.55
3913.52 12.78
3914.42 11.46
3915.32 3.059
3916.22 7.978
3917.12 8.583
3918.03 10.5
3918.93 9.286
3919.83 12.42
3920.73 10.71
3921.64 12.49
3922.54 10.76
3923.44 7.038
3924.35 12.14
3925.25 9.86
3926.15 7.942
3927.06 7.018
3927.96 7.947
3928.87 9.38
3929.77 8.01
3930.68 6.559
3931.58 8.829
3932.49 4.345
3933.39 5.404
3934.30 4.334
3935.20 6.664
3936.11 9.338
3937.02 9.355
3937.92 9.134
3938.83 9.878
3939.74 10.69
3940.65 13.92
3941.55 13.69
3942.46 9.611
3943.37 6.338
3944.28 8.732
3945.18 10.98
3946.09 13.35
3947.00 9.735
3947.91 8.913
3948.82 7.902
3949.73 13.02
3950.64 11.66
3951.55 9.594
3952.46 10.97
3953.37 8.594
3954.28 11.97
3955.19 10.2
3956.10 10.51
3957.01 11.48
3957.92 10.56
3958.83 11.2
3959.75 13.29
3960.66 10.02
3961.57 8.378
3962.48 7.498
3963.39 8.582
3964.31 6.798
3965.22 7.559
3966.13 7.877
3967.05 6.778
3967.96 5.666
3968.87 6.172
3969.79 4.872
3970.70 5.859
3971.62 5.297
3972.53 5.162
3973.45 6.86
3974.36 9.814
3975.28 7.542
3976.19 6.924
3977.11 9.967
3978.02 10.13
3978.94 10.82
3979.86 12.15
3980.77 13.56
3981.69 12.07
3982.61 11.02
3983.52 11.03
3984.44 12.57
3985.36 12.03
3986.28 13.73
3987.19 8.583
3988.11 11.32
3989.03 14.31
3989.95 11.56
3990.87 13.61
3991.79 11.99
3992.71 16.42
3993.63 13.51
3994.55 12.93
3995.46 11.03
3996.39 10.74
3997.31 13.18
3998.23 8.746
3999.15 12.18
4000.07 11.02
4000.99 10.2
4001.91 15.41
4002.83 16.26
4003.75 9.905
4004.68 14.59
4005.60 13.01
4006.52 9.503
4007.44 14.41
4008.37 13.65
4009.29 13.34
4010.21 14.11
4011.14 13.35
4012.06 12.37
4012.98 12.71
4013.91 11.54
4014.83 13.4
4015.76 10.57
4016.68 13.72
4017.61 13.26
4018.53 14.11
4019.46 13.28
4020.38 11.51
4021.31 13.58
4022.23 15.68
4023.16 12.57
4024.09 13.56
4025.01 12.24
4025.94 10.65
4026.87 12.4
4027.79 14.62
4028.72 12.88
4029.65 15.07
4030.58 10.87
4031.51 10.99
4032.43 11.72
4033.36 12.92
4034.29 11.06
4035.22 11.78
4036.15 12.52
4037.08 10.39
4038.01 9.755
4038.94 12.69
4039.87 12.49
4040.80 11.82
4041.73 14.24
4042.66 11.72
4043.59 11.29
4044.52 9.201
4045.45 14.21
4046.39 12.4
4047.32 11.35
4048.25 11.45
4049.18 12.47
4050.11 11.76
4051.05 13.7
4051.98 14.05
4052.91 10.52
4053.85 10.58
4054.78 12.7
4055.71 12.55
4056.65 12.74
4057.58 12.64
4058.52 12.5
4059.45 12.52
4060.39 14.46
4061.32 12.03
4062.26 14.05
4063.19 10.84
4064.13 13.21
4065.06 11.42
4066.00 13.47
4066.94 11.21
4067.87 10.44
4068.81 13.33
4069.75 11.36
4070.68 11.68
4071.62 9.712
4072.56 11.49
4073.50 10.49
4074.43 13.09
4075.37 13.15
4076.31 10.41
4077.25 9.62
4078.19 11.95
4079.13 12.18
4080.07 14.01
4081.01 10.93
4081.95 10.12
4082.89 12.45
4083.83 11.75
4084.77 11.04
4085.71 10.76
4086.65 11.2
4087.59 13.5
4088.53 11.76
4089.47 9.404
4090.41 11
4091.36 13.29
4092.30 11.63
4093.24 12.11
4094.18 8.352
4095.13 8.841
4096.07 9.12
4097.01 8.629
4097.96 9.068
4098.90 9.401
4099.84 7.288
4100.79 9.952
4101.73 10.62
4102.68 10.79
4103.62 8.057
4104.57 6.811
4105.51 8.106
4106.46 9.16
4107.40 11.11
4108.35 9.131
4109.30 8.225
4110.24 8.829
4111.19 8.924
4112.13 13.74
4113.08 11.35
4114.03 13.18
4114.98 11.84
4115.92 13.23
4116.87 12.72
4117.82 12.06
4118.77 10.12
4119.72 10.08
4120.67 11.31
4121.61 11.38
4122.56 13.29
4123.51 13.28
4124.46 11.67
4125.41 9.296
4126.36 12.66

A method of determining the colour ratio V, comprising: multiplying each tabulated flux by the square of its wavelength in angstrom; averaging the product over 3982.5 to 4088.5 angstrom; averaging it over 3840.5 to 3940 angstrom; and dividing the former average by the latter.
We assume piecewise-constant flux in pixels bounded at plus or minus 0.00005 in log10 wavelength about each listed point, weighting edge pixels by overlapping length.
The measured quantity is 1.3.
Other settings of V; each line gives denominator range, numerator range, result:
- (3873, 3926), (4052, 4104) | 1.22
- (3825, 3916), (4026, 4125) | 1.24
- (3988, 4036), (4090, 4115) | 0.82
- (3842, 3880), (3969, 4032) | 1.09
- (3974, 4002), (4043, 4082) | 1.08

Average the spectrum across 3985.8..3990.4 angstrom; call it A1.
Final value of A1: 11.9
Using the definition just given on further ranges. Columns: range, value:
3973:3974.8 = 8.35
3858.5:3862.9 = 12.7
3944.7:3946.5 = 12.1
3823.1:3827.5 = 10.3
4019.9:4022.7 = 13.6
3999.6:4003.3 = 13.2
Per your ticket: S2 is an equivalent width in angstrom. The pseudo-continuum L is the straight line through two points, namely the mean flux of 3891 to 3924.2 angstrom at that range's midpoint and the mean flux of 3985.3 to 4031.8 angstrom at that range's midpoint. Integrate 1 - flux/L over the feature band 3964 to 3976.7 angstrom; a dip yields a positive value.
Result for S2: 5.5 angstrom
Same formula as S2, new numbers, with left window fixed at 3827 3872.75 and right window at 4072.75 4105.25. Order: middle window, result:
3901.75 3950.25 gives 3.2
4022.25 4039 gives -2.6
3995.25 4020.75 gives -4.9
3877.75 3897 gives 3.0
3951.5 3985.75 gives 4.1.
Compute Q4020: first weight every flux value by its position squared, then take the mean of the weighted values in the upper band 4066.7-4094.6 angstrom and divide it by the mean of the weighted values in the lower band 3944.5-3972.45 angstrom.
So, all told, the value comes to 1.34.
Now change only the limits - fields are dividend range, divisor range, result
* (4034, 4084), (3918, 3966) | 1.33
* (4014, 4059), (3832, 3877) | 1.27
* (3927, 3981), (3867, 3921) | 0.90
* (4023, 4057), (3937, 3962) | 1.21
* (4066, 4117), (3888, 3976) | 1.24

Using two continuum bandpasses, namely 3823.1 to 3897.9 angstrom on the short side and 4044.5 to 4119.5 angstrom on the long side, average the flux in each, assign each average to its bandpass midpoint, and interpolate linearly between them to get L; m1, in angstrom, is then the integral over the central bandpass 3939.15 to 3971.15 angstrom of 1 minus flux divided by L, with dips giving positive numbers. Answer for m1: 3.1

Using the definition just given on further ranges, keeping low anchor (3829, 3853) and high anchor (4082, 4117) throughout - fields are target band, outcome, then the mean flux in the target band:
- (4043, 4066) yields -4.85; 12.3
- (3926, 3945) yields 1.98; 8.48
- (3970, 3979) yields 1.92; 7.63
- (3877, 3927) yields -3.74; 9.96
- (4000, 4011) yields -3.52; 13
